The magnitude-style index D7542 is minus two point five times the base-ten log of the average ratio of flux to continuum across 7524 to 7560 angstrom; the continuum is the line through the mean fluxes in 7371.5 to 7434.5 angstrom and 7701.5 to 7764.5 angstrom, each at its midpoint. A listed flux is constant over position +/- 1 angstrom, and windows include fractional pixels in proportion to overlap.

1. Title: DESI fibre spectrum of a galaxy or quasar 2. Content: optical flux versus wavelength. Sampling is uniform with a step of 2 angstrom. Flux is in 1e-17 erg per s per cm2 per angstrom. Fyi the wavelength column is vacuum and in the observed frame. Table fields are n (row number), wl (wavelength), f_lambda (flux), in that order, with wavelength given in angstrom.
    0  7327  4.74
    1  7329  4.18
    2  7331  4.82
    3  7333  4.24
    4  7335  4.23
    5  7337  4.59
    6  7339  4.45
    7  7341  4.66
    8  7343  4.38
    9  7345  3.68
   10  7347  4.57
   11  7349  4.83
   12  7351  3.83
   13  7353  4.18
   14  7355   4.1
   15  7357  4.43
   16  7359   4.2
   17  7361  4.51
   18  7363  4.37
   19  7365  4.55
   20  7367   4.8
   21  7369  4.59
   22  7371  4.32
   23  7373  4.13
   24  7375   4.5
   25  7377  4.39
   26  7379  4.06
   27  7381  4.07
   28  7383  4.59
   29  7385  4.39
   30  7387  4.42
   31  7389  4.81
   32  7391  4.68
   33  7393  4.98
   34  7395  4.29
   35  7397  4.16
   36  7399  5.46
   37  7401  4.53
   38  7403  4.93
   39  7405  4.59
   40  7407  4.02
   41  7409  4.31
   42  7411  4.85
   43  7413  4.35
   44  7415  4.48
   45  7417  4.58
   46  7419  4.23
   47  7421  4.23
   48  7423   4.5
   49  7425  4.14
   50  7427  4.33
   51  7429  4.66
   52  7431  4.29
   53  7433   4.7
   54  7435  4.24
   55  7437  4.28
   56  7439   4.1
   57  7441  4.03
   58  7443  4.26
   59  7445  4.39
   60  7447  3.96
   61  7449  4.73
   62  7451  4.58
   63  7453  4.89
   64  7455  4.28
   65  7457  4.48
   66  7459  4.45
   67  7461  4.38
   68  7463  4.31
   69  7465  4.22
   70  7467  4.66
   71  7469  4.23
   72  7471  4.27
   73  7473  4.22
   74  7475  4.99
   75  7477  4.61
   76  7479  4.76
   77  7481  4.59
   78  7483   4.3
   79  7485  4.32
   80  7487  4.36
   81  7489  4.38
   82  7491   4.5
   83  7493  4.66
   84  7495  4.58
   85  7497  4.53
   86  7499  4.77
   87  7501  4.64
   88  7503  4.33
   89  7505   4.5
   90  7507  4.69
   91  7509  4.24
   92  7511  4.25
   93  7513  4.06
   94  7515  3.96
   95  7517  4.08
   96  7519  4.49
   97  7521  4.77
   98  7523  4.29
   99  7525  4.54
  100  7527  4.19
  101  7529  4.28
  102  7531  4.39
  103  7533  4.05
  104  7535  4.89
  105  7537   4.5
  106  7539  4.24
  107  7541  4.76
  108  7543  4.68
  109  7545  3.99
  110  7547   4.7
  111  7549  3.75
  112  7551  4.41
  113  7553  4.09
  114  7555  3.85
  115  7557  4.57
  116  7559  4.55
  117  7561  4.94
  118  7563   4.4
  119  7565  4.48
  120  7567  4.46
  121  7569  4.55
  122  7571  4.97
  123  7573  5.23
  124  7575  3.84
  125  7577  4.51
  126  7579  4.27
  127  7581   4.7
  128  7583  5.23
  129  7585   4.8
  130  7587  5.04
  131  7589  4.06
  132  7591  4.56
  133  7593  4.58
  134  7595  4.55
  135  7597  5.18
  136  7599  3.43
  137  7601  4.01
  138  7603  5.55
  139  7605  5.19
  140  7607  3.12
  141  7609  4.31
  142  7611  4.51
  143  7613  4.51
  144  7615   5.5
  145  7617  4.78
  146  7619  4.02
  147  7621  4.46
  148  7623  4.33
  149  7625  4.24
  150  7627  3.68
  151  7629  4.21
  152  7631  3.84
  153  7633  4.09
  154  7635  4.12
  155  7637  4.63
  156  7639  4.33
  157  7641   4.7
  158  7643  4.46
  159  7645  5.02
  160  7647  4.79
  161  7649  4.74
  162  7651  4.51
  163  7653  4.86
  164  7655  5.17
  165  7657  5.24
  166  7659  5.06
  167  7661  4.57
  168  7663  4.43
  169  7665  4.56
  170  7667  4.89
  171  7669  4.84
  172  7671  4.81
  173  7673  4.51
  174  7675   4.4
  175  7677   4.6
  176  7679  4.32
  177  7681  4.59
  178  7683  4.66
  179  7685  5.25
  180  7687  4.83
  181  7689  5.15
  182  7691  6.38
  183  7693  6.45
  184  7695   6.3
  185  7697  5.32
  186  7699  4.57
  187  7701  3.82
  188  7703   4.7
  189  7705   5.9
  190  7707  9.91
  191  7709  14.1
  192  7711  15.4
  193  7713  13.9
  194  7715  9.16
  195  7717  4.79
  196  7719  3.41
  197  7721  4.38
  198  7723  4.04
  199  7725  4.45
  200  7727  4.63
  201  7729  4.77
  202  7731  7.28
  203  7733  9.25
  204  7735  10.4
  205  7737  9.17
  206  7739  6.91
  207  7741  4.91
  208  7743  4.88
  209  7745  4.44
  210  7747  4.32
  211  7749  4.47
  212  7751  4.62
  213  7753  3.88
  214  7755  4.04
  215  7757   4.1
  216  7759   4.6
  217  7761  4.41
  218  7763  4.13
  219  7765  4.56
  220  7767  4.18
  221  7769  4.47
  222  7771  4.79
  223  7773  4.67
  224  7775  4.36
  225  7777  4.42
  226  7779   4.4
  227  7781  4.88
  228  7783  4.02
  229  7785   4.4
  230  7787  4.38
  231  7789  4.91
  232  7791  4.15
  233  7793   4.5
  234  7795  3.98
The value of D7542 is 0.208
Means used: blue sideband 4.47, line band 4.36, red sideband 6.4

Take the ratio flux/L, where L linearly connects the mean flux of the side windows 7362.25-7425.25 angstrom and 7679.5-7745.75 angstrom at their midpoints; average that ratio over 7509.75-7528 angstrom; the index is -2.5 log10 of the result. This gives 0.23 mag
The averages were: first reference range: 4.48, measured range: 4.29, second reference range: 6.6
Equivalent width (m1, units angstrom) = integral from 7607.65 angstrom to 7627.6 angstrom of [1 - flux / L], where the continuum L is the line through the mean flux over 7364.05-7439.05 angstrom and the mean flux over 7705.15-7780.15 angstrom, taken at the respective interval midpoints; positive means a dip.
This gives 3.83 angstrom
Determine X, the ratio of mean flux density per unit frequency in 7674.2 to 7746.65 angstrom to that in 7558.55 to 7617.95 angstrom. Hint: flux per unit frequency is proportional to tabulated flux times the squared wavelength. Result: 1.4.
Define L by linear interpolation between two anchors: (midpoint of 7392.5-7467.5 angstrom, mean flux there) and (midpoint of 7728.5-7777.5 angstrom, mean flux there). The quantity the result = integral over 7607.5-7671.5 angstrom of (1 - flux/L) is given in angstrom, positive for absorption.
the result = 5.6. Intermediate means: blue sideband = 4.44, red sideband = 5.3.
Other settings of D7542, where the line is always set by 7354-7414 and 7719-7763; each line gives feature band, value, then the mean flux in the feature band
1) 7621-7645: 0.19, 4.28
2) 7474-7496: 0.04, 4.55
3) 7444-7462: 0.04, 4.46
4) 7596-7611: 0.14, 4.41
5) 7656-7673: 0.08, 4.78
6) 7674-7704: 0.04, 5.02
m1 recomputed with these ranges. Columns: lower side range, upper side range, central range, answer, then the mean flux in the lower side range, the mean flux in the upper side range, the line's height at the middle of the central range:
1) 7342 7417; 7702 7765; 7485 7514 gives 3.68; 4.44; 6.4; 5.11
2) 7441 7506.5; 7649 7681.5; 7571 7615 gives 0.53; 4.47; 4.71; 4.62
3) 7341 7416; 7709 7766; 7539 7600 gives 9.90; 4.44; 6.19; 5.37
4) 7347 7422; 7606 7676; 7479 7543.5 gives 0.75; 4.45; 4.52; 4.49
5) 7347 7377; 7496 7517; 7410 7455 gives -0.13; 4.39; 4.38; 4.39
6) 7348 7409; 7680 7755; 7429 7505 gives 7.69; 4.45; 6.33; 4.94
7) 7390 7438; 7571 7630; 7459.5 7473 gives 0.47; 4.49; 4.5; 4.5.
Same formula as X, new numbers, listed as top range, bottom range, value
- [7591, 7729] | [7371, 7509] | 1.24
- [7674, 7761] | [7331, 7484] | 1.49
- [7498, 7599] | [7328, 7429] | 1.05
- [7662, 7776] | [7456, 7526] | 1.36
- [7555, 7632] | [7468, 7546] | 1.04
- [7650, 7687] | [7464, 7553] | 1.12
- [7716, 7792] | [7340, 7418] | 1.23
